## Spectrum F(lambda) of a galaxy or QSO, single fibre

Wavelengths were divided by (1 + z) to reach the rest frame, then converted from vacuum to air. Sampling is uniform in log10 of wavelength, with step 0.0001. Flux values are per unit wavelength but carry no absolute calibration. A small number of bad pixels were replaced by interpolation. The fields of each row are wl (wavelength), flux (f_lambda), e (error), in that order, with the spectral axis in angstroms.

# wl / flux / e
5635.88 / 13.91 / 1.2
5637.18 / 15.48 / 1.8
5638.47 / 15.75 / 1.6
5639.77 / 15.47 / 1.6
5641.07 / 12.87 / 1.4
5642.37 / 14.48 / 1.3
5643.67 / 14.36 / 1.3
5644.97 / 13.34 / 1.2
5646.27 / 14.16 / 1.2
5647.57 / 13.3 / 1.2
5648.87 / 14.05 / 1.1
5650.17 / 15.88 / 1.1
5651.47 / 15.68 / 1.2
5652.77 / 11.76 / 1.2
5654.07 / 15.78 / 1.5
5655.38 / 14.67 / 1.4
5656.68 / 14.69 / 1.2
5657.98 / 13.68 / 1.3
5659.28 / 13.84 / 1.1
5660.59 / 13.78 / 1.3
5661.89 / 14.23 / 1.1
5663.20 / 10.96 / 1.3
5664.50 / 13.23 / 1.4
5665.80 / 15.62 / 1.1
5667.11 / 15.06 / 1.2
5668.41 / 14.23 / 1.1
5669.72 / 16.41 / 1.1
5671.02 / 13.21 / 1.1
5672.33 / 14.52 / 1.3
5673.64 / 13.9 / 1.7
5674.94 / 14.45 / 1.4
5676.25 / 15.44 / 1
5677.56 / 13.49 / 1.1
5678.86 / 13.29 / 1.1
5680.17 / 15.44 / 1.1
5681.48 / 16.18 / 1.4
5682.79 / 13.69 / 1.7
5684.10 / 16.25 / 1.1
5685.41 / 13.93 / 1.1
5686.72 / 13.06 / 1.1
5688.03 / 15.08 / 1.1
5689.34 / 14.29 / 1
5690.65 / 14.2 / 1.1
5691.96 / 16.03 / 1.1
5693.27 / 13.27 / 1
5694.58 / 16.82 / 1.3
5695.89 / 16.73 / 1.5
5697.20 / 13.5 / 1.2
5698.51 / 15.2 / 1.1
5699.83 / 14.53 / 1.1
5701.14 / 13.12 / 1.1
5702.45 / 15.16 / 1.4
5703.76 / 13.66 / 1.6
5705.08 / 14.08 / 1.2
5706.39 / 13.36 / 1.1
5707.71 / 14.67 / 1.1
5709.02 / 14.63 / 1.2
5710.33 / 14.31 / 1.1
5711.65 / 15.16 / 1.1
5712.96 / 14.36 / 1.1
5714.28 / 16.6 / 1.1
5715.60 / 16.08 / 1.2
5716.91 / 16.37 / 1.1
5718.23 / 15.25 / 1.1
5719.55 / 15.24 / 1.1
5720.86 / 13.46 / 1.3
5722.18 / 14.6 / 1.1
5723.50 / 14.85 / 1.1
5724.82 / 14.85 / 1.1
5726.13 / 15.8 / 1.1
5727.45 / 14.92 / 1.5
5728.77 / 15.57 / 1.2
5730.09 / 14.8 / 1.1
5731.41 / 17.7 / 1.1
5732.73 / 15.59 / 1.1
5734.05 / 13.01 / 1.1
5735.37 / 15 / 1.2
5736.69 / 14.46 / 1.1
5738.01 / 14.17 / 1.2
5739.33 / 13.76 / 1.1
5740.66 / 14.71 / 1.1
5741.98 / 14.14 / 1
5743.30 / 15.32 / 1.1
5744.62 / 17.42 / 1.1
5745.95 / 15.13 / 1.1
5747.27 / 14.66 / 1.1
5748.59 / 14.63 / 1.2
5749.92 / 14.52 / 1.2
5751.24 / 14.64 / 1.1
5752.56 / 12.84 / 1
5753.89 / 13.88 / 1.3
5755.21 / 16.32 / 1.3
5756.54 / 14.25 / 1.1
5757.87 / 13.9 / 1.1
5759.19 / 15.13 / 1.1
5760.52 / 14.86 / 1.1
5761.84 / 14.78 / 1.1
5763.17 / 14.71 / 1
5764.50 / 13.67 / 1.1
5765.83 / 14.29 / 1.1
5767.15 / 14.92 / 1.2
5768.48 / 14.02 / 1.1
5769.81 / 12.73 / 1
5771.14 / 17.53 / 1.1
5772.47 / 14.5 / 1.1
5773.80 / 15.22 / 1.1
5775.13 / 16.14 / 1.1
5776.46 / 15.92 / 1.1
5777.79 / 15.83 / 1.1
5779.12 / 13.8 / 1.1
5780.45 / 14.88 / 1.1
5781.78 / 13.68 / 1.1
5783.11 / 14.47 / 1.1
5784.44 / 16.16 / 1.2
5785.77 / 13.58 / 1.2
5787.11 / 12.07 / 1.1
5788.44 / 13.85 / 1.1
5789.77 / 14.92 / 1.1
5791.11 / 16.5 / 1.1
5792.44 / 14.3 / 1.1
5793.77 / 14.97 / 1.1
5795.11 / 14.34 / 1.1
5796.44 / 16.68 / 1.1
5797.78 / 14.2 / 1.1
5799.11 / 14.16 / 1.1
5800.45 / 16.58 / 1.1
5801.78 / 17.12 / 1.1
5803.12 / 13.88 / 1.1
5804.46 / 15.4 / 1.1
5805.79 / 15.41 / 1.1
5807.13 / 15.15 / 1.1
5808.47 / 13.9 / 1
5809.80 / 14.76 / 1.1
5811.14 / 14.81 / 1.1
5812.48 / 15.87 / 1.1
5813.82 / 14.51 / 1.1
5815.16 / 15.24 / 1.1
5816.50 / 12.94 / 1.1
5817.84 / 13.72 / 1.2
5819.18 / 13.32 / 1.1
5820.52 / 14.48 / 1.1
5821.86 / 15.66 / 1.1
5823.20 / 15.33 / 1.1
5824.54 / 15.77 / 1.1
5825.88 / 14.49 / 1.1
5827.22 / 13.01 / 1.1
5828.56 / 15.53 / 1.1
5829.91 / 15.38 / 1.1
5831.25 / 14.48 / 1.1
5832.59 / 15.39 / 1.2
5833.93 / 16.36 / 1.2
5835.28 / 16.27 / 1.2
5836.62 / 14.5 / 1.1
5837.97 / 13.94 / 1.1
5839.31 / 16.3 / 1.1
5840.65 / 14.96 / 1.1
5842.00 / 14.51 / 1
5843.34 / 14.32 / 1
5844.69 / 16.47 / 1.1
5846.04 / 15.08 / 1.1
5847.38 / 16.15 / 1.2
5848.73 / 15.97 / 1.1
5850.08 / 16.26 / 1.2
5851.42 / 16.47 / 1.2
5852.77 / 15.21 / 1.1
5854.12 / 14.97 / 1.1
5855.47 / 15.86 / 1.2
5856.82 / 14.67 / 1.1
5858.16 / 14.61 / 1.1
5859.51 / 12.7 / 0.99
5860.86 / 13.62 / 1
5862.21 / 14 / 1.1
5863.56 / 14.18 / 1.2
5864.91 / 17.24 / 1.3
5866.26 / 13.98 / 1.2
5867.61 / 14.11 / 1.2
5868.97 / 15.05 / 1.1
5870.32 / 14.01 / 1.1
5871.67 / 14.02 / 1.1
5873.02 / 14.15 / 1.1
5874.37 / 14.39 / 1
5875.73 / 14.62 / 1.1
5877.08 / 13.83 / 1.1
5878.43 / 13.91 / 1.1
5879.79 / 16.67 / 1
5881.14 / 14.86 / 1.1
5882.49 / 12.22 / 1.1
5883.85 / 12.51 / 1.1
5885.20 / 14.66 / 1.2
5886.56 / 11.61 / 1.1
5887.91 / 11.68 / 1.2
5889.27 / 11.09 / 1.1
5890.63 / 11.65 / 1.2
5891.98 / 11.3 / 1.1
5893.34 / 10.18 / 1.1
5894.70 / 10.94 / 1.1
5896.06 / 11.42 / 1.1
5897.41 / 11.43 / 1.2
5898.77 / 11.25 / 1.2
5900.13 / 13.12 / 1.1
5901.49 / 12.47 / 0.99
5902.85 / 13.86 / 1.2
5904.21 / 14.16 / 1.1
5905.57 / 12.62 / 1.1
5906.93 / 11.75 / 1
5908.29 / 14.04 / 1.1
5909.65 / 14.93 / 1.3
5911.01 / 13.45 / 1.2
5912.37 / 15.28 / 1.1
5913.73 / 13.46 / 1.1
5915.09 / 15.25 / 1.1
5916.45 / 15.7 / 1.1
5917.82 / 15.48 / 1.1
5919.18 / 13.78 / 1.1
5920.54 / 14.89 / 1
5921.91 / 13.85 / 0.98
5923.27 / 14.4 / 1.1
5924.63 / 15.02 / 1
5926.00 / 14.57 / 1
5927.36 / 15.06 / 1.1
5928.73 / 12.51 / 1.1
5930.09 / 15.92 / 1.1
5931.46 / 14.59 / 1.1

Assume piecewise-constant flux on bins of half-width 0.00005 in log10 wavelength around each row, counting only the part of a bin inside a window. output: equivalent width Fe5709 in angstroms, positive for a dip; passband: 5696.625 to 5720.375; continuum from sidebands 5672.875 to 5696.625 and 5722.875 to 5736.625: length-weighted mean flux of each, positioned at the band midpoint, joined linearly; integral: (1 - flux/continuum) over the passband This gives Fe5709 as 0.4 angstroms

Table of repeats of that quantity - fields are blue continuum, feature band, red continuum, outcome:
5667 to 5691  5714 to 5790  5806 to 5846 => -0.6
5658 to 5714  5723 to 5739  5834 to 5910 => -0.8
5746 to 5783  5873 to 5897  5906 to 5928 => 2.7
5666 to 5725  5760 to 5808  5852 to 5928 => -2.0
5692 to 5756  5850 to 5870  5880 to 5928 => -1.7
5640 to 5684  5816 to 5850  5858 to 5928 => -3.0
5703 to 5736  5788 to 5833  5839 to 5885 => -0.2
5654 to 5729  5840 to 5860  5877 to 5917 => -2.8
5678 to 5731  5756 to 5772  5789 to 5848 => 0.4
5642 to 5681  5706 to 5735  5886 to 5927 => -2.3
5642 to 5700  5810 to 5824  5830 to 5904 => -0.4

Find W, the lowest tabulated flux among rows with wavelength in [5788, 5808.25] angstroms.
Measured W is 13.85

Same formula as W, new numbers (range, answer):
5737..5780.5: 12.73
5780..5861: 12.07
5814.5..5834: 12.94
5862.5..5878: 13.83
